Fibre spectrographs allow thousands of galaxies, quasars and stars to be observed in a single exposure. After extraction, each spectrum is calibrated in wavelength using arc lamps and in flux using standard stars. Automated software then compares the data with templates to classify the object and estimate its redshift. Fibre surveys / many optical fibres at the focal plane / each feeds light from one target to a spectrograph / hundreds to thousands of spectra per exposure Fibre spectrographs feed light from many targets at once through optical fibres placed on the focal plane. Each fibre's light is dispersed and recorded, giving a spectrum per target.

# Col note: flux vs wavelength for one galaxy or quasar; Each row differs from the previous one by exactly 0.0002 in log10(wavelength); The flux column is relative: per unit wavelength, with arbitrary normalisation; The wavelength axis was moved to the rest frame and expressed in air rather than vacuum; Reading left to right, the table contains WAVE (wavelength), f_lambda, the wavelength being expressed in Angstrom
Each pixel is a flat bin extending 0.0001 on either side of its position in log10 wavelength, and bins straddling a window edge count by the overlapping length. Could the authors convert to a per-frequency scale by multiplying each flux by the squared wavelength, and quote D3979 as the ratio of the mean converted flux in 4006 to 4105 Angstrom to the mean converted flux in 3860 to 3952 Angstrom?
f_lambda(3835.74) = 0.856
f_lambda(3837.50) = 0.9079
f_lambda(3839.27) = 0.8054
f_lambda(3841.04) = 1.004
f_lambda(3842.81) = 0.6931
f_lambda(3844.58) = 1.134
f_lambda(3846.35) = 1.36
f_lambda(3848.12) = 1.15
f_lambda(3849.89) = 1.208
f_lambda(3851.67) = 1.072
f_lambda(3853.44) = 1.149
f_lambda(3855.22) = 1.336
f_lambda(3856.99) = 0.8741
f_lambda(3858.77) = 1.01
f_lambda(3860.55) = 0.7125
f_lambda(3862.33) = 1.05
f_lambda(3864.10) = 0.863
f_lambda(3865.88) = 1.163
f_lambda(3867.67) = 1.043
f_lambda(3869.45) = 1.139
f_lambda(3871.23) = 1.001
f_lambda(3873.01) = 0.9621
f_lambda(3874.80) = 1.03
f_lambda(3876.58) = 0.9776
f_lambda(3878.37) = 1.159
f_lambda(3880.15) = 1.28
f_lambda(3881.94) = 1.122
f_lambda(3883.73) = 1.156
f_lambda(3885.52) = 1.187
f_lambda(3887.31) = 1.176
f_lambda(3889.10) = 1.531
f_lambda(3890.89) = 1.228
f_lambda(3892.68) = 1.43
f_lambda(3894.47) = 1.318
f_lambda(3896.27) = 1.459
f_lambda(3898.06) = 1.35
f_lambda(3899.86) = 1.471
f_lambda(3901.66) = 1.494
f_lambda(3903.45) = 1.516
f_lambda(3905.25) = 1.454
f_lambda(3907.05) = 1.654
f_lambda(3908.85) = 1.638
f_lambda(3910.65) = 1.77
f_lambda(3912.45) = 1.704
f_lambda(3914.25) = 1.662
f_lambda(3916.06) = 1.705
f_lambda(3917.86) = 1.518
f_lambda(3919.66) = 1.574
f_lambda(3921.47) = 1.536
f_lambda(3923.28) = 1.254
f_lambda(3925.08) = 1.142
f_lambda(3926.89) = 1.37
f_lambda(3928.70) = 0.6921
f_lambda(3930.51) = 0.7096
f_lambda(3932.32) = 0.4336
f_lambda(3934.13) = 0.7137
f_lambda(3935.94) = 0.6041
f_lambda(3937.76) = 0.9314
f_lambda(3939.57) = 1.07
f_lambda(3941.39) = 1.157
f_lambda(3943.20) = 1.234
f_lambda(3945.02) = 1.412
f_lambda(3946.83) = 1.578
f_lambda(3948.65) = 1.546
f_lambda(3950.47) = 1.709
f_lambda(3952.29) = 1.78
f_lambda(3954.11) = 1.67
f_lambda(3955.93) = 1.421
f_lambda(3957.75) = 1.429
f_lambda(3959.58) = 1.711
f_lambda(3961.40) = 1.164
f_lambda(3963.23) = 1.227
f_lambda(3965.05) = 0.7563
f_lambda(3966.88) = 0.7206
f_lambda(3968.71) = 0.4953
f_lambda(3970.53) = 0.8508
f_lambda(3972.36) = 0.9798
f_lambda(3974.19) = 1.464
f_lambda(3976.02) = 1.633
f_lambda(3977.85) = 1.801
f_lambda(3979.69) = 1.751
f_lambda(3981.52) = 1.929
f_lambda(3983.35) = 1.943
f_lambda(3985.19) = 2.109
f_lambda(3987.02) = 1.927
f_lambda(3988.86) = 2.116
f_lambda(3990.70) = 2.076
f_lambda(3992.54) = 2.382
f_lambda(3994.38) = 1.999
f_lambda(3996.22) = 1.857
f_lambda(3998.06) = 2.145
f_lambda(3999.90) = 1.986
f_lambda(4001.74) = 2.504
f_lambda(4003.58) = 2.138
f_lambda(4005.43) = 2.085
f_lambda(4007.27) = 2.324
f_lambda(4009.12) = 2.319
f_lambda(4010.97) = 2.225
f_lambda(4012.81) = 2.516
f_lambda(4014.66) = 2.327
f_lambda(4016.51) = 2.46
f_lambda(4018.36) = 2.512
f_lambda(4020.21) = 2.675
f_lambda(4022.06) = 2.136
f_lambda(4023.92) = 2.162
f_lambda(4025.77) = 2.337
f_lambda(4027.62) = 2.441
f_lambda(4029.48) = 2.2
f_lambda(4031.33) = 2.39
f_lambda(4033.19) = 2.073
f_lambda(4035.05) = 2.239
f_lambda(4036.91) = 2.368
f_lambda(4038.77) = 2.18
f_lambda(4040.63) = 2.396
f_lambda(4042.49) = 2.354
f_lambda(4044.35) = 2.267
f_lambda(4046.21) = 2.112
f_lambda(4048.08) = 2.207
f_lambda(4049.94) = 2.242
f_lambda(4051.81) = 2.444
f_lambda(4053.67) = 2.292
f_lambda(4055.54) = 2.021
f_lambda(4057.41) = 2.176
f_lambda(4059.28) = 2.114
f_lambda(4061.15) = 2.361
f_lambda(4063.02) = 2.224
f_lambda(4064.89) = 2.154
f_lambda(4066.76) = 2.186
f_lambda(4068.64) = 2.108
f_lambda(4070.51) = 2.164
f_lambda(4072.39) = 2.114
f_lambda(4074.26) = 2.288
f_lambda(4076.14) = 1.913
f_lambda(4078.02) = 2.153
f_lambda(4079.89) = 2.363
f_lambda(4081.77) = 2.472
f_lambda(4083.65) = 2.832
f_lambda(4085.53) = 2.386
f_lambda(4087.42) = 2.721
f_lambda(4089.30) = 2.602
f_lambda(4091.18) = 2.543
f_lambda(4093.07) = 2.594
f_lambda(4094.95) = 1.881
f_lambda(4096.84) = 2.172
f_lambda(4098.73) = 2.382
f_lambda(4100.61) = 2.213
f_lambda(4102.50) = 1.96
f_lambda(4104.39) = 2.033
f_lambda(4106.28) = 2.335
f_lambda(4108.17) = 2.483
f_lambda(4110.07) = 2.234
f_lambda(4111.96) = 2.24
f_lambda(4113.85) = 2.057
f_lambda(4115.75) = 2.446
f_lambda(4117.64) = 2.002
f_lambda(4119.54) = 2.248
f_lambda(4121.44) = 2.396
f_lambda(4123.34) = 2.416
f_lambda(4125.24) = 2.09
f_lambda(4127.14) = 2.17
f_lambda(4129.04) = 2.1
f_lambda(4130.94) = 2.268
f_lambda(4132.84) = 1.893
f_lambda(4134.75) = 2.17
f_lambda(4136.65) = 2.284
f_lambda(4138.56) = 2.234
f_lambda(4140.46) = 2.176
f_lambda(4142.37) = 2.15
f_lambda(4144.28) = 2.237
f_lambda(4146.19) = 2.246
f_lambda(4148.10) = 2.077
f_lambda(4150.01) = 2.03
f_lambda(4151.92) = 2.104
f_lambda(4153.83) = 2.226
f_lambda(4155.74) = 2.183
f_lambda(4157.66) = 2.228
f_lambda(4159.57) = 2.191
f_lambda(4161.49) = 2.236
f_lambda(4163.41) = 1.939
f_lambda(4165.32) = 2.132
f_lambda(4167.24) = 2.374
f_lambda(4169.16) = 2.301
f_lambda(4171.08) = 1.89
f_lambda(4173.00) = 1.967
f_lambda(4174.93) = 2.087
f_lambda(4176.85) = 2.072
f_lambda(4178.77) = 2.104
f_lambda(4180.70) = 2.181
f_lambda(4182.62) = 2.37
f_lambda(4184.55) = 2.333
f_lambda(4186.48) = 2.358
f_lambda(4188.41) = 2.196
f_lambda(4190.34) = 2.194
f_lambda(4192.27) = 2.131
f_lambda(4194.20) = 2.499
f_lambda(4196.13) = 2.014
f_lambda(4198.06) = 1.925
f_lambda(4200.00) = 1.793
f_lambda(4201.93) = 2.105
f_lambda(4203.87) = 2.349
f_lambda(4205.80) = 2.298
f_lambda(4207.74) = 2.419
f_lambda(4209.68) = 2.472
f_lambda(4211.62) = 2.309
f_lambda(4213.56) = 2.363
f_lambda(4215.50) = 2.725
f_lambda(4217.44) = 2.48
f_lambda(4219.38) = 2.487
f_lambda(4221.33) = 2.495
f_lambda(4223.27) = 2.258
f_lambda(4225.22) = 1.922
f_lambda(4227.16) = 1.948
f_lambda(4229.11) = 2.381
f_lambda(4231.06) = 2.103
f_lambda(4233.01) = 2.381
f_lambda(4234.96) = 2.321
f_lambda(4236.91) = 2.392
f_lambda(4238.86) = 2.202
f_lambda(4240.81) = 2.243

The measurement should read 2.0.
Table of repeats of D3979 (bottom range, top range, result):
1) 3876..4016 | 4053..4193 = 1.59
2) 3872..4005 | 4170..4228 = 1.76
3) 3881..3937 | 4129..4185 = 1.87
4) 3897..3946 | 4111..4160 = 1.89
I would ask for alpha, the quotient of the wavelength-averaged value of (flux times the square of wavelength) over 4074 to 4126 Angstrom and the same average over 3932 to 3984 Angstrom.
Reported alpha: 1.92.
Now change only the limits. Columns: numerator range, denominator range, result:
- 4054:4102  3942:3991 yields 1.62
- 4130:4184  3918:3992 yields 1.76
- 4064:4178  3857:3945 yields 2.04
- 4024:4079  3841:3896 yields 2.18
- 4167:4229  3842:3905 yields 2.24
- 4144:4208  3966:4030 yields 1.19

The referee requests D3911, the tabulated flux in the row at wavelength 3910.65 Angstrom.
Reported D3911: 1.77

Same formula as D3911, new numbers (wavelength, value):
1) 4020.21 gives 2.675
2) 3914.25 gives 1.662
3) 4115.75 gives 2.446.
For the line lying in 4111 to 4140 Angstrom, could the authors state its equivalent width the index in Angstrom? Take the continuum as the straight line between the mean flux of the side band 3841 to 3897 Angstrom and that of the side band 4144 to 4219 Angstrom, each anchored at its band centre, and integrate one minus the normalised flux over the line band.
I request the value -2.66 Angstrom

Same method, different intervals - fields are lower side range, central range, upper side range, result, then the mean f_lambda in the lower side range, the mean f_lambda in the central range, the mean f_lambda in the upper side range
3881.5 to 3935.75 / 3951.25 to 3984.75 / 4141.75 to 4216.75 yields 2.9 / 1.32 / 1.39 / 2.2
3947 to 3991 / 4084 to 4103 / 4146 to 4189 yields -4.5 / 1.5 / 2.37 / 2.16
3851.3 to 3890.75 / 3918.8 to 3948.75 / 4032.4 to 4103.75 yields 7.4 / 1.09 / 1.1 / 2.27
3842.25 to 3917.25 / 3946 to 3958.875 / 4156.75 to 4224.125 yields -1.0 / 1.25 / 1.59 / 2.24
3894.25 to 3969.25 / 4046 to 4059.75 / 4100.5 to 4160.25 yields -2.7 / 1.31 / 2.21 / 2.19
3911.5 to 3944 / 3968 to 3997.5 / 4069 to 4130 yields -3.6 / 1.17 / 1.72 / 2.28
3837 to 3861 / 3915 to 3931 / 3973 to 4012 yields 2.5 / 1.04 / 1.3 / 2.03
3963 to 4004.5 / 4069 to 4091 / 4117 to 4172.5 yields -4.2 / 1.7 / 2.36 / 2.17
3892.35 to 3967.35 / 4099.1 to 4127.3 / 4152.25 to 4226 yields -3.8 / 1.33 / 2.23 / 2.23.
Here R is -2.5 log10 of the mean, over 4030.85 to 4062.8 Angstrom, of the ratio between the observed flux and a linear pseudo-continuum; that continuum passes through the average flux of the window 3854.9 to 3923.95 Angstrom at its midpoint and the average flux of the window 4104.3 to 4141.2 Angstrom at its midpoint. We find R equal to -0.17 mag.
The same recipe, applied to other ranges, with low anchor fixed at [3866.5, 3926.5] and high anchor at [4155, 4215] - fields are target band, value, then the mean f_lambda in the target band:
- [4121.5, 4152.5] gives -0.06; 2.17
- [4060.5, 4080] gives -0.17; 2.17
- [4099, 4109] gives -0.13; 2.22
